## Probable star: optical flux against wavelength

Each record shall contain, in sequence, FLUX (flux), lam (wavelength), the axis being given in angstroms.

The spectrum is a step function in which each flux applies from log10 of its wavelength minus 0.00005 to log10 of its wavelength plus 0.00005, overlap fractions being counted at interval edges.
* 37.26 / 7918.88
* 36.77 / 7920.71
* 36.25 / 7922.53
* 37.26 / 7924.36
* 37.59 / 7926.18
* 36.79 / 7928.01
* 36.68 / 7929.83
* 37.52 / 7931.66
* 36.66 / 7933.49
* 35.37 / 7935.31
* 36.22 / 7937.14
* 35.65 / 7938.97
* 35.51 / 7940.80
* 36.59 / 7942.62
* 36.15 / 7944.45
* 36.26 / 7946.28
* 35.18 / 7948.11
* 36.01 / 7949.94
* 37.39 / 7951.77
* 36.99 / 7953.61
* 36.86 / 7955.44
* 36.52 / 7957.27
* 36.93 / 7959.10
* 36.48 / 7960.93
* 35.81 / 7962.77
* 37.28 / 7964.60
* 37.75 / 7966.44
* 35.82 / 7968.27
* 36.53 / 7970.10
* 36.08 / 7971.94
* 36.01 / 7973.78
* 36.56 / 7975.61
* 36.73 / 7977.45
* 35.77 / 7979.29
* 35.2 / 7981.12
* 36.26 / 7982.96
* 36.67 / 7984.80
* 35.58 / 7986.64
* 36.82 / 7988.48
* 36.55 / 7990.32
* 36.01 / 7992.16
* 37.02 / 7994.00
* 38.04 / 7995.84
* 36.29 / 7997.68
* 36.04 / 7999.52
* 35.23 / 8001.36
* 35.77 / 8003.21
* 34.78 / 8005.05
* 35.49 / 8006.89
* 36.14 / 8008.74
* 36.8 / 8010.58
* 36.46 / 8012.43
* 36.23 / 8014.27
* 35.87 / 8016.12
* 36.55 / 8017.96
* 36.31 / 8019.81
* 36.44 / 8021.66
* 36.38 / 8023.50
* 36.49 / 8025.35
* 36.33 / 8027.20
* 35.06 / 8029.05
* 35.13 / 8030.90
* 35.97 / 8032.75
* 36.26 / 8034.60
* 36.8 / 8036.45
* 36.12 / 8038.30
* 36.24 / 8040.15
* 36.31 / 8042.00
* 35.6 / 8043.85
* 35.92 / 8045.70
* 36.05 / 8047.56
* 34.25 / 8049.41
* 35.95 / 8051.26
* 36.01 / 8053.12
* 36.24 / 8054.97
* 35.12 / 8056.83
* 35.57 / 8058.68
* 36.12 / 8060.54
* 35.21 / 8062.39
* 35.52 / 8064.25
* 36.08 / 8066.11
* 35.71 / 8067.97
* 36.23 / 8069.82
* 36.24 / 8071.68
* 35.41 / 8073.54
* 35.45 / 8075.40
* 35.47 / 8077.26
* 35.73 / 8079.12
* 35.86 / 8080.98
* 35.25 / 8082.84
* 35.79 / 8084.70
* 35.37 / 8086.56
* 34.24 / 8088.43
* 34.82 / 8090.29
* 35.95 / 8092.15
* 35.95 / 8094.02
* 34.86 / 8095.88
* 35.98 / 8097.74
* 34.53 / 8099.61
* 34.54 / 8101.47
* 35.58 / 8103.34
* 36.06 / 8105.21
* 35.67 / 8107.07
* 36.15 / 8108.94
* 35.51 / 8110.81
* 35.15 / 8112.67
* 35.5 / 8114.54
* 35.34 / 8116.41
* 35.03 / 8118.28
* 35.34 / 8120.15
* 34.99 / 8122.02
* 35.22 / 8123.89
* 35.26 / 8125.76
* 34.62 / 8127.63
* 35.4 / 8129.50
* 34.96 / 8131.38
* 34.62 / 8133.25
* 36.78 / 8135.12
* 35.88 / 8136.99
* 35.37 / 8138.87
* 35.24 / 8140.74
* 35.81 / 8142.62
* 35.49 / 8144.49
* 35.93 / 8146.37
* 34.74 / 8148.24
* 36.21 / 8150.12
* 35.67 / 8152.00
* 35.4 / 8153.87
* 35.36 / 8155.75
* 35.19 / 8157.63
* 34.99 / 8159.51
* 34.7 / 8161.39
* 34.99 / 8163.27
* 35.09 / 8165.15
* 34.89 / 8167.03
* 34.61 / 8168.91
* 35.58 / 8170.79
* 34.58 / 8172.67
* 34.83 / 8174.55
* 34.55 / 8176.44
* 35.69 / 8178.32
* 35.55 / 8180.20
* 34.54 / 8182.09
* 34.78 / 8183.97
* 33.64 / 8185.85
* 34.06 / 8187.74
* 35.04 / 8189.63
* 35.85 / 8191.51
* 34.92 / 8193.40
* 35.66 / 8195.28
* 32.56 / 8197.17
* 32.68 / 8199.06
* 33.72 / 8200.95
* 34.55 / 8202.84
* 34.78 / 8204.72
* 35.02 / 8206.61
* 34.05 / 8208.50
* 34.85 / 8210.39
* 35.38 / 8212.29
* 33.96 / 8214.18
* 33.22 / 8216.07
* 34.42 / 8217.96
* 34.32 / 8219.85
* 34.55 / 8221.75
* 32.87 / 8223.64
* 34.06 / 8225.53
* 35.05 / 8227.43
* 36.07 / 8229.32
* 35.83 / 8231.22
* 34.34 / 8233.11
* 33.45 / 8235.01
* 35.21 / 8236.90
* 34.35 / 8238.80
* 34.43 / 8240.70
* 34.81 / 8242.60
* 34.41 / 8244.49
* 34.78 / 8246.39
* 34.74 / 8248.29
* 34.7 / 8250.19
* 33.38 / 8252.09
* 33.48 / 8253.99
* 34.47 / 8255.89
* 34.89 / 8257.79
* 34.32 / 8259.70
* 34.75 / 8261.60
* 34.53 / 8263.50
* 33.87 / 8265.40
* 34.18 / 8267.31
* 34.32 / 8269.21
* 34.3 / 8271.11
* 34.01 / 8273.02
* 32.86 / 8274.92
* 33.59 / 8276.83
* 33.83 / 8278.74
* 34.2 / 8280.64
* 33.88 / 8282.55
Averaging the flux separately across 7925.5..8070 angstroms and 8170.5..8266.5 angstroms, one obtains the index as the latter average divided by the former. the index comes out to 0.95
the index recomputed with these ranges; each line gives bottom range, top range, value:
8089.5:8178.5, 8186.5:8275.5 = 0.97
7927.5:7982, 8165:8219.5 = 0.95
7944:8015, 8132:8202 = 0.96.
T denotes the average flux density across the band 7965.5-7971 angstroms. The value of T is 36.7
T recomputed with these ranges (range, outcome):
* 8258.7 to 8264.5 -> 34.5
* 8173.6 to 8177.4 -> 34.7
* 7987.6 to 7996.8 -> 36.9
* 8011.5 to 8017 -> 36.2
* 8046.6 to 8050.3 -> 35.1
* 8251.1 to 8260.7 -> 34.1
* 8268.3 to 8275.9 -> 33.9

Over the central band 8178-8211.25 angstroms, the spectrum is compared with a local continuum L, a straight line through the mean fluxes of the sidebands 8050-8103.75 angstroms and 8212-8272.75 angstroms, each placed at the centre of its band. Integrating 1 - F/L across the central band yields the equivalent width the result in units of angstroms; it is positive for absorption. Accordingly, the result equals 0.2 angstroms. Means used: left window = 35.5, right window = 34.4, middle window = 34.5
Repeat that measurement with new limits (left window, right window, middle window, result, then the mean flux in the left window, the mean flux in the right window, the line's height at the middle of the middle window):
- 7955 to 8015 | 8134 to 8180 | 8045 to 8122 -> 0.48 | 36.3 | 35.3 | 35.7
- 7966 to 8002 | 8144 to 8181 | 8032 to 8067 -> 0.06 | 36.3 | 35.2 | 35.9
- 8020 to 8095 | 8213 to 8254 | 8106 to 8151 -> -0.26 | 35.8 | 34.4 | 35.2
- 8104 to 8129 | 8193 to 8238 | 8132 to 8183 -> -0.43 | 35.4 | 34.4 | 35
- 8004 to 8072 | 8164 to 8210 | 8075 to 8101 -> 0.11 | 35.9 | 34.6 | 35.5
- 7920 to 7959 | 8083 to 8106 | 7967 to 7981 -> 0.01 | 36.5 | 35.3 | 36.2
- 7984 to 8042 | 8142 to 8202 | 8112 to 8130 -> 0.07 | 36.2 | 34.9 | 35.3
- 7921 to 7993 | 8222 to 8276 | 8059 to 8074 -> -0.07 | 36.4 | 34.4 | 35.7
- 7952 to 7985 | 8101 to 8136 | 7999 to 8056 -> 0.09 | 36.5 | 35.4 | 36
